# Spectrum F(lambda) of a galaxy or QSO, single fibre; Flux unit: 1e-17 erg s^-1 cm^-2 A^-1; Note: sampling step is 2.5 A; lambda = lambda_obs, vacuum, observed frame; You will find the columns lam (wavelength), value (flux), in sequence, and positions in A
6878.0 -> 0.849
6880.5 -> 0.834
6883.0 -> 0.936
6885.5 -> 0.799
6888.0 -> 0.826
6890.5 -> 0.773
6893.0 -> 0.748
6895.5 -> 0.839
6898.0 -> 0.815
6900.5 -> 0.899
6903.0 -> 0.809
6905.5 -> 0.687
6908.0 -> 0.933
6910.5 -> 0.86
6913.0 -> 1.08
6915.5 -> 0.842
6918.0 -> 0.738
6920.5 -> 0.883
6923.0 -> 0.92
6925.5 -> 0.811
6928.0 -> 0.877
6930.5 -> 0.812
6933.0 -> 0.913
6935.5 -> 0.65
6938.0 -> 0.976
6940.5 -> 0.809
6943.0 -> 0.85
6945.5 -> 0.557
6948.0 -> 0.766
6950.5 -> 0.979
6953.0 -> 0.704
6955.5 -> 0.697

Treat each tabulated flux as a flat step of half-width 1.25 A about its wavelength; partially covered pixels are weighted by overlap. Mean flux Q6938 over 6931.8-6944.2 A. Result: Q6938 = 0.839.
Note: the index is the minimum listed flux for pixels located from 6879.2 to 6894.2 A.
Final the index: 0.748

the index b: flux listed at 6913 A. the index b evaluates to 1.08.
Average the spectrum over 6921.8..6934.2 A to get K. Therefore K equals 0.866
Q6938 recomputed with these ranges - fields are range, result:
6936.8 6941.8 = 0.891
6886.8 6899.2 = 0.8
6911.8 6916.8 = 0.958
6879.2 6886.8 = 0.856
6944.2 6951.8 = 0.767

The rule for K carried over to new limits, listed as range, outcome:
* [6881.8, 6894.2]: 0.816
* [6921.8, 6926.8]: 0.865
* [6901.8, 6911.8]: 0.824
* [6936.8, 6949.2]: 0.791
